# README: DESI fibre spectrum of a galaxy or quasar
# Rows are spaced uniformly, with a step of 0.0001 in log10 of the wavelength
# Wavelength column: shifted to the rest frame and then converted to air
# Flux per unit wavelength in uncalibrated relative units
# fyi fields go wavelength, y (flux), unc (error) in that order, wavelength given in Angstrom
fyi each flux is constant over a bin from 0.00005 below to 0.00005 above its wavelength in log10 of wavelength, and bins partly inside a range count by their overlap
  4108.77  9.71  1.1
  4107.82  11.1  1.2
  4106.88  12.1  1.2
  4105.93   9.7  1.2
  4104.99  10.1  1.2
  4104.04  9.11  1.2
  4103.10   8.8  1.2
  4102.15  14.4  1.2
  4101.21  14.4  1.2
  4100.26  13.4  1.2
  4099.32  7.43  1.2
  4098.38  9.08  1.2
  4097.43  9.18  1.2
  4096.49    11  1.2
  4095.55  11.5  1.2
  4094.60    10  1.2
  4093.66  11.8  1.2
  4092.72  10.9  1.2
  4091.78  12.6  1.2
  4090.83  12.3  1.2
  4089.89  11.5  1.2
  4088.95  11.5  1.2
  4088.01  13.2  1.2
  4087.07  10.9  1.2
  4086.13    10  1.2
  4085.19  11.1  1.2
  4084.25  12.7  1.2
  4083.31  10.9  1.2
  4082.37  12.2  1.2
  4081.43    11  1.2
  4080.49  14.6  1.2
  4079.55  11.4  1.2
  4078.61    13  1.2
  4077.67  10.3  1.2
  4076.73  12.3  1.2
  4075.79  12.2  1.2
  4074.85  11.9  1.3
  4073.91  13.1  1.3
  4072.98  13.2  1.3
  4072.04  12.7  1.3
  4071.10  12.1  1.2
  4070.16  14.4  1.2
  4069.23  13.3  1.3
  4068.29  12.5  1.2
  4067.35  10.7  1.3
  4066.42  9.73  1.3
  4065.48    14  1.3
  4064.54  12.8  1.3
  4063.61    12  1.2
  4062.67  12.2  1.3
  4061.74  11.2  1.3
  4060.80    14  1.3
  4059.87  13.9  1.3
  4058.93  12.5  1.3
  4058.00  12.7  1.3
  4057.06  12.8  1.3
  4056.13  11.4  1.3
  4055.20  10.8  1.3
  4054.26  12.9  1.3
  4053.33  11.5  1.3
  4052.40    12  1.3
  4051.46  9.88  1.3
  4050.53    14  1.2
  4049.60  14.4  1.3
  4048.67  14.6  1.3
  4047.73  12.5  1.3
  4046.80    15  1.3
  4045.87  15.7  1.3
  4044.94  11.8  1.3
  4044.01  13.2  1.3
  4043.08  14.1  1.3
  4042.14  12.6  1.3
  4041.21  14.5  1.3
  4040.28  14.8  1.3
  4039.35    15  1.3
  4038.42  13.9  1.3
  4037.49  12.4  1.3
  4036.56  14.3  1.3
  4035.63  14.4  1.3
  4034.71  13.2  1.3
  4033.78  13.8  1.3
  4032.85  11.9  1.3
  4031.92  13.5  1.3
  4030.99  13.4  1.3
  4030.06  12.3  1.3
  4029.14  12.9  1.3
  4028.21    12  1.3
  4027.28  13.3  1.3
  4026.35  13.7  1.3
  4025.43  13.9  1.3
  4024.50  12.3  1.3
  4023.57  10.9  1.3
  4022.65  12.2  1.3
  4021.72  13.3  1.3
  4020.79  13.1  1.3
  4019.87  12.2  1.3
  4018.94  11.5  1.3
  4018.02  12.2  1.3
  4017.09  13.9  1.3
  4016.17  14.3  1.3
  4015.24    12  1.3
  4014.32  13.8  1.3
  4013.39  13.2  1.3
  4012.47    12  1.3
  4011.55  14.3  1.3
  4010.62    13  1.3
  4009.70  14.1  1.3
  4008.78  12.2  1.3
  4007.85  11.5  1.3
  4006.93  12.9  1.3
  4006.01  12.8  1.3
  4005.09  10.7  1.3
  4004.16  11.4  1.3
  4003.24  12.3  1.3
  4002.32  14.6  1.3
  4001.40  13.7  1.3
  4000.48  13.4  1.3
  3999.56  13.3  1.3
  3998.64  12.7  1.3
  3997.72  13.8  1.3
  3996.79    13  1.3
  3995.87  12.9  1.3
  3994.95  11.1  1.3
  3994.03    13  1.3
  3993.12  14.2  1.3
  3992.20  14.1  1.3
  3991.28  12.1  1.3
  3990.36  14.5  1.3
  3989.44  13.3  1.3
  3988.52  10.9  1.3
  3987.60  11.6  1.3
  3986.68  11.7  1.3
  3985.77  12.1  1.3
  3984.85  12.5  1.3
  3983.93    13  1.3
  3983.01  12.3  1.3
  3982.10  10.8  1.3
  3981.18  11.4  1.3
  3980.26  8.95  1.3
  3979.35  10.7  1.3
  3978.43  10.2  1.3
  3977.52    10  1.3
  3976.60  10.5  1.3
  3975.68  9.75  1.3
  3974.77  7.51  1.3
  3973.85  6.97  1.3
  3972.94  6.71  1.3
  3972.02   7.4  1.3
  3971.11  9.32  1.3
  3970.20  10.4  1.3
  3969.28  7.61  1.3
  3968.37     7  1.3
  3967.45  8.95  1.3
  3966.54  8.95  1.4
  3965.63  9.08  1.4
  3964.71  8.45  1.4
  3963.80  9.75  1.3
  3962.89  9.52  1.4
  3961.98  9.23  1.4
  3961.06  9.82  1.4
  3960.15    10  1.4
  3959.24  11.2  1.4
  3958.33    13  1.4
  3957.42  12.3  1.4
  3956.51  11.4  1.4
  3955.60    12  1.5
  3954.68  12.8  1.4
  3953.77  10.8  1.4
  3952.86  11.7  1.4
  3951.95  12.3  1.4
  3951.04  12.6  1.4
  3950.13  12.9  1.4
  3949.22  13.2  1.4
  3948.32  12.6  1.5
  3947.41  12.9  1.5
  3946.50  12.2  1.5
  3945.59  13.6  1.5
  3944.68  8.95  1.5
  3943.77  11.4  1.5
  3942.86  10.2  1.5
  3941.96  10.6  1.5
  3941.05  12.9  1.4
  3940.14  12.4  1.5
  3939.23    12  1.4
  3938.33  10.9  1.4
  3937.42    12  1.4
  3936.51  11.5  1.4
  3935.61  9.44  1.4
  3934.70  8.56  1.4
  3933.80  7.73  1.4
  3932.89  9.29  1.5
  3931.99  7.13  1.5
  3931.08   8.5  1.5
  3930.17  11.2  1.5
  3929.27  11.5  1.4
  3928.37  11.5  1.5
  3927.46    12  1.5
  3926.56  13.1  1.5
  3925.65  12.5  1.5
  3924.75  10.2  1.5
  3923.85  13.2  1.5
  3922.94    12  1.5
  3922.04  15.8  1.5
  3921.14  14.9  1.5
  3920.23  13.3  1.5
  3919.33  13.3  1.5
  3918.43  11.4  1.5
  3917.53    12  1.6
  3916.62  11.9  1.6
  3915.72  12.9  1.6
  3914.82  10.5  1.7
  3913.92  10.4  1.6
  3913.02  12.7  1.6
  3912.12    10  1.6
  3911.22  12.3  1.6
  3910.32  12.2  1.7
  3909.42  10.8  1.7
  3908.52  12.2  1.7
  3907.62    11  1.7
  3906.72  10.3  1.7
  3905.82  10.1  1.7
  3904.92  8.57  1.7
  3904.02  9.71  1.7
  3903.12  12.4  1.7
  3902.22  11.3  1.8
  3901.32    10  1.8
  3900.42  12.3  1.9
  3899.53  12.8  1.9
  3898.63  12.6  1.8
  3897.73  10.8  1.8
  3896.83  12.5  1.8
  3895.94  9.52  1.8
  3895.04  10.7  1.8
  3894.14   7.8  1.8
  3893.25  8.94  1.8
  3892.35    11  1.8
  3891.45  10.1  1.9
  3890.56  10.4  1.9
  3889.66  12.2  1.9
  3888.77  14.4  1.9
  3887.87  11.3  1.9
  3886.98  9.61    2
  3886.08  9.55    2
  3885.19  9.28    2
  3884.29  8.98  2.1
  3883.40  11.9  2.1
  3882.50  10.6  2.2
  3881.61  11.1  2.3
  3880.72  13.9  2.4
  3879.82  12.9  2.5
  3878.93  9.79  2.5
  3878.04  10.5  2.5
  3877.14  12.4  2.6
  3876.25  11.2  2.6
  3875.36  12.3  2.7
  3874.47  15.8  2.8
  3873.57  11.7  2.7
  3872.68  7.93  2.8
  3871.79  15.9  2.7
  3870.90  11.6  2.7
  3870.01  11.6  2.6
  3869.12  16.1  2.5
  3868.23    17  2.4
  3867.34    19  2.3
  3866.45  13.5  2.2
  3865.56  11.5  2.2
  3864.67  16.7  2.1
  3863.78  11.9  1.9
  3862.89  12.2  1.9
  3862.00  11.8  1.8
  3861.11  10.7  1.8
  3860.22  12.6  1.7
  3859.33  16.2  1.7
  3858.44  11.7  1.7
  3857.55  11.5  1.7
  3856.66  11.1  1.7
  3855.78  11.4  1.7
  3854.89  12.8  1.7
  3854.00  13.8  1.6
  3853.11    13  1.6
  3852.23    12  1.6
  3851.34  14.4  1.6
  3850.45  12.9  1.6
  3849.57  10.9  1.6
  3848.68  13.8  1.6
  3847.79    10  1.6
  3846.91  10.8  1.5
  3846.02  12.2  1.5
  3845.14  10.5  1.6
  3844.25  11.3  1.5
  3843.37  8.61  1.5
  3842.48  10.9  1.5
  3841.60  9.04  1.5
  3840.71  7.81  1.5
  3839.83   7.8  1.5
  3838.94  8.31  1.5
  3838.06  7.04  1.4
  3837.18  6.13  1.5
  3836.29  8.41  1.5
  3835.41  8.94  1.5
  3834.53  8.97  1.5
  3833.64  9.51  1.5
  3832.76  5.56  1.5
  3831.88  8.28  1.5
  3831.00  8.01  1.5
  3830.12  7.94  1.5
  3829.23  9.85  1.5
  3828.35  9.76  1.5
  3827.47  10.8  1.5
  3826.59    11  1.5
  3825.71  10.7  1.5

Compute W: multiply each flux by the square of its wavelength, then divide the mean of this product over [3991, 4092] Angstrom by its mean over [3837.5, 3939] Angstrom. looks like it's 1.20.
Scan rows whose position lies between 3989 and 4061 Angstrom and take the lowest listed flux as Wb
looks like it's 9.88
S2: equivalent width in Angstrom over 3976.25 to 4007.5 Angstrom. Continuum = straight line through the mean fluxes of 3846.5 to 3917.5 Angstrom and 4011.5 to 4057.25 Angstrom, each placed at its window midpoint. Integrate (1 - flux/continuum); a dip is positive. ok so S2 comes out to 1.2 Angstrom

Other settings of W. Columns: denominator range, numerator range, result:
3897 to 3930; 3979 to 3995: 1.07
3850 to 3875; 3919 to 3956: 0.92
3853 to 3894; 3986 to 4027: 1.13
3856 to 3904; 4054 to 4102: 1.11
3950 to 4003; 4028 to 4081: 1.20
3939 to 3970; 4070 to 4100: 1.13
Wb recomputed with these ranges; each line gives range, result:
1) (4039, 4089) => 9.73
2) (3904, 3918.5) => 8.57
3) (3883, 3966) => 7.13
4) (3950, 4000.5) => 6.71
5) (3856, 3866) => 10.7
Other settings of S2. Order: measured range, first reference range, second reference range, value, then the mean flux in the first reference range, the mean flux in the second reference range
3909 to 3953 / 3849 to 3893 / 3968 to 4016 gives 1.34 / 12.3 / 11.7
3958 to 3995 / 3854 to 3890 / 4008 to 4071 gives 6.60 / 12.4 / 13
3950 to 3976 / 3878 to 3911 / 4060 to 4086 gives 3.40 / 10.9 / 12.3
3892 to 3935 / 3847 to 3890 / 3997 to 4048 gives 4.76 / 12.4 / 13.1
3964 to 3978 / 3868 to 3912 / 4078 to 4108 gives 3.41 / 11.4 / 11.3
